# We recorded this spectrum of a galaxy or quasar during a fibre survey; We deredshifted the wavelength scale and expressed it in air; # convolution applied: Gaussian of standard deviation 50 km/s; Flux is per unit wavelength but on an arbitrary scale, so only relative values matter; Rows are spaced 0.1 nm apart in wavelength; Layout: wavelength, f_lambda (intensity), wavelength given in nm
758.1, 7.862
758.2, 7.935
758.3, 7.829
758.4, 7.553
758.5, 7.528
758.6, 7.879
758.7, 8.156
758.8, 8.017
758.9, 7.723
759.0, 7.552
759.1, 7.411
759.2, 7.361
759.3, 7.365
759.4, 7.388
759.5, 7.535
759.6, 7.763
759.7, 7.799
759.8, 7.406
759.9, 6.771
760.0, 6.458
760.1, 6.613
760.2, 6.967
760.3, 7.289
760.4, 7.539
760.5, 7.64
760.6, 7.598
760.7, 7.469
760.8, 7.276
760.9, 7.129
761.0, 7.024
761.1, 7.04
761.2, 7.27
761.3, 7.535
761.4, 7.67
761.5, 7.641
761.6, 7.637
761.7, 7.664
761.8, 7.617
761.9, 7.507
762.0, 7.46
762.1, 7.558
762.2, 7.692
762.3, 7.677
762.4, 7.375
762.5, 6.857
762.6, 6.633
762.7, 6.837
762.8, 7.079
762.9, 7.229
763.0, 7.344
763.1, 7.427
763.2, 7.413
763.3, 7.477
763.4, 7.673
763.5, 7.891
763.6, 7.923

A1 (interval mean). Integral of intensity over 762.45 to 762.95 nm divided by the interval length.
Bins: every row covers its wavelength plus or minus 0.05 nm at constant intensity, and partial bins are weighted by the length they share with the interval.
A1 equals 6.93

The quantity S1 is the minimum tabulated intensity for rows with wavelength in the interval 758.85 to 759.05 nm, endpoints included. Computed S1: 7.552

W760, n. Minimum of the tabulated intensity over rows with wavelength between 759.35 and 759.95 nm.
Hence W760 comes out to 6.771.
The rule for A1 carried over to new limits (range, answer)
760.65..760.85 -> 7.37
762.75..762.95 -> 7.15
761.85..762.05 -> 7.48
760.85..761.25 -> 7.12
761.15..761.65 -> 7.55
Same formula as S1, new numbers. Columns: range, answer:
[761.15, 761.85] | 7.27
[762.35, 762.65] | 6.633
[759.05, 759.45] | 7.361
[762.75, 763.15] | 7.079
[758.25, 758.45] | 7.553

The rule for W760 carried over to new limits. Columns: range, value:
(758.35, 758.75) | 7.528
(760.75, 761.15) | 7.024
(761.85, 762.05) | 7.46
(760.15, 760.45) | 6.967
